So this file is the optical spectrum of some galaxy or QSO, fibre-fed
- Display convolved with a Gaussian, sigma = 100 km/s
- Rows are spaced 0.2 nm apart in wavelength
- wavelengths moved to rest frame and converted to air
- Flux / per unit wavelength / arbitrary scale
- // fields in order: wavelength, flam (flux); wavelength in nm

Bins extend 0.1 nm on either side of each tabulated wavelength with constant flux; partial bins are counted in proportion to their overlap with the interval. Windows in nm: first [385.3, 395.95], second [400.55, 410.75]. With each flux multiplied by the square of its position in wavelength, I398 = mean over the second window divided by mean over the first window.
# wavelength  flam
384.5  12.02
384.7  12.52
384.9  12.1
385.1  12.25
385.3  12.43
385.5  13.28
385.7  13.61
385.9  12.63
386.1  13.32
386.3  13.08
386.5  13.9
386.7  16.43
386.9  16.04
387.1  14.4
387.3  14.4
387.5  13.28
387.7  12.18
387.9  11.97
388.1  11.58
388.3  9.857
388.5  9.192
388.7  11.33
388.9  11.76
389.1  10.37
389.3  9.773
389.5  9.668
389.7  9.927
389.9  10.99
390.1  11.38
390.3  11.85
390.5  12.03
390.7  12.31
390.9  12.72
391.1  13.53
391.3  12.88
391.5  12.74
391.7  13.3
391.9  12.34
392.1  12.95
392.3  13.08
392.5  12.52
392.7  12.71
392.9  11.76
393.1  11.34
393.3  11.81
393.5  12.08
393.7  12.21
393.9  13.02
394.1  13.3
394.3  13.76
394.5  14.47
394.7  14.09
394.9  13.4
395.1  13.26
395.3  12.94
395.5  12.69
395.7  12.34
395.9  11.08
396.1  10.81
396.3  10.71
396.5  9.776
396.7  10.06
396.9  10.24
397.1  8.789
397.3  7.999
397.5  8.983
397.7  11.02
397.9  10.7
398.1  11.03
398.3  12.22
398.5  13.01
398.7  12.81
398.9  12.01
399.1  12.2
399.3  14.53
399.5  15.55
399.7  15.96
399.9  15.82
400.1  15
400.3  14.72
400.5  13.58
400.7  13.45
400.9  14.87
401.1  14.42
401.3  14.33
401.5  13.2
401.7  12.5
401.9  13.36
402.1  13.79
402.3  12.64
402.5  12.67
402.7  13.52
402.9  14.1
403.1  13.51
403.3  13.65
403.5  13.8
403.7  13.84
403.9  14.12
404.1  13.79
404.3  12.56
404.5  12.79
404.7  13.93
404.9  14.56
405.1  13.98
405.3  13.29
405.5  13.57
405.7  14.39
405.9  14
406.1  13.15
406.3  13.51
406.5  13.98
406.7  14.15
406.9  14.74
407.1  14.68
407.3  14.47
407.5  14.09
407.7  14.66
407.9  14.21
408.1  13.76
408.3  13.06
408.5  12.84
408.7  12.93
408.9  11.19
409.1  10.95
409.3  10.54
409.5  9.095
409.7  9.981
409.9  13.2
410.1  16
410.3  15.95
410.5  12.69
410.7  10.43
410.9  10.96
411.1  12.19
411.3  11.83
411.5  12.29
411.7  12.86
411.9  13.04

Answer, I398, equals 1.15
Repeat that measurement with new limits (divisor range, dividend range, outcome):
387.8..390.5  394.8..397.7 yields 1.05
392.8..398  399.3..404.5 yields 1.24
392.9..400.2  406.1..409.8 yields 1.12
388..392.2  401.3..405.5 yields 1.25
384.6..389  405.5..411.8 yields 1.13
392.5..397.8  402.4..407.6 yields 1.24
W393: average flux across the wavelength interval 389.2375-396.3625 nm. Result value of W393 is 12.3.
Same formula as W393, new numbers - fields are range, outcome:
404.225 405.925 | 13.7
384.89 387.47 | 13.7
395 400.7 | 12.2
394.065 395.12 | 13.8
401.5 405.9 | 13.5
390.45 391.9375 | 12.8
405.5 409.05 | 13.7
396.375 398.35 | 10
